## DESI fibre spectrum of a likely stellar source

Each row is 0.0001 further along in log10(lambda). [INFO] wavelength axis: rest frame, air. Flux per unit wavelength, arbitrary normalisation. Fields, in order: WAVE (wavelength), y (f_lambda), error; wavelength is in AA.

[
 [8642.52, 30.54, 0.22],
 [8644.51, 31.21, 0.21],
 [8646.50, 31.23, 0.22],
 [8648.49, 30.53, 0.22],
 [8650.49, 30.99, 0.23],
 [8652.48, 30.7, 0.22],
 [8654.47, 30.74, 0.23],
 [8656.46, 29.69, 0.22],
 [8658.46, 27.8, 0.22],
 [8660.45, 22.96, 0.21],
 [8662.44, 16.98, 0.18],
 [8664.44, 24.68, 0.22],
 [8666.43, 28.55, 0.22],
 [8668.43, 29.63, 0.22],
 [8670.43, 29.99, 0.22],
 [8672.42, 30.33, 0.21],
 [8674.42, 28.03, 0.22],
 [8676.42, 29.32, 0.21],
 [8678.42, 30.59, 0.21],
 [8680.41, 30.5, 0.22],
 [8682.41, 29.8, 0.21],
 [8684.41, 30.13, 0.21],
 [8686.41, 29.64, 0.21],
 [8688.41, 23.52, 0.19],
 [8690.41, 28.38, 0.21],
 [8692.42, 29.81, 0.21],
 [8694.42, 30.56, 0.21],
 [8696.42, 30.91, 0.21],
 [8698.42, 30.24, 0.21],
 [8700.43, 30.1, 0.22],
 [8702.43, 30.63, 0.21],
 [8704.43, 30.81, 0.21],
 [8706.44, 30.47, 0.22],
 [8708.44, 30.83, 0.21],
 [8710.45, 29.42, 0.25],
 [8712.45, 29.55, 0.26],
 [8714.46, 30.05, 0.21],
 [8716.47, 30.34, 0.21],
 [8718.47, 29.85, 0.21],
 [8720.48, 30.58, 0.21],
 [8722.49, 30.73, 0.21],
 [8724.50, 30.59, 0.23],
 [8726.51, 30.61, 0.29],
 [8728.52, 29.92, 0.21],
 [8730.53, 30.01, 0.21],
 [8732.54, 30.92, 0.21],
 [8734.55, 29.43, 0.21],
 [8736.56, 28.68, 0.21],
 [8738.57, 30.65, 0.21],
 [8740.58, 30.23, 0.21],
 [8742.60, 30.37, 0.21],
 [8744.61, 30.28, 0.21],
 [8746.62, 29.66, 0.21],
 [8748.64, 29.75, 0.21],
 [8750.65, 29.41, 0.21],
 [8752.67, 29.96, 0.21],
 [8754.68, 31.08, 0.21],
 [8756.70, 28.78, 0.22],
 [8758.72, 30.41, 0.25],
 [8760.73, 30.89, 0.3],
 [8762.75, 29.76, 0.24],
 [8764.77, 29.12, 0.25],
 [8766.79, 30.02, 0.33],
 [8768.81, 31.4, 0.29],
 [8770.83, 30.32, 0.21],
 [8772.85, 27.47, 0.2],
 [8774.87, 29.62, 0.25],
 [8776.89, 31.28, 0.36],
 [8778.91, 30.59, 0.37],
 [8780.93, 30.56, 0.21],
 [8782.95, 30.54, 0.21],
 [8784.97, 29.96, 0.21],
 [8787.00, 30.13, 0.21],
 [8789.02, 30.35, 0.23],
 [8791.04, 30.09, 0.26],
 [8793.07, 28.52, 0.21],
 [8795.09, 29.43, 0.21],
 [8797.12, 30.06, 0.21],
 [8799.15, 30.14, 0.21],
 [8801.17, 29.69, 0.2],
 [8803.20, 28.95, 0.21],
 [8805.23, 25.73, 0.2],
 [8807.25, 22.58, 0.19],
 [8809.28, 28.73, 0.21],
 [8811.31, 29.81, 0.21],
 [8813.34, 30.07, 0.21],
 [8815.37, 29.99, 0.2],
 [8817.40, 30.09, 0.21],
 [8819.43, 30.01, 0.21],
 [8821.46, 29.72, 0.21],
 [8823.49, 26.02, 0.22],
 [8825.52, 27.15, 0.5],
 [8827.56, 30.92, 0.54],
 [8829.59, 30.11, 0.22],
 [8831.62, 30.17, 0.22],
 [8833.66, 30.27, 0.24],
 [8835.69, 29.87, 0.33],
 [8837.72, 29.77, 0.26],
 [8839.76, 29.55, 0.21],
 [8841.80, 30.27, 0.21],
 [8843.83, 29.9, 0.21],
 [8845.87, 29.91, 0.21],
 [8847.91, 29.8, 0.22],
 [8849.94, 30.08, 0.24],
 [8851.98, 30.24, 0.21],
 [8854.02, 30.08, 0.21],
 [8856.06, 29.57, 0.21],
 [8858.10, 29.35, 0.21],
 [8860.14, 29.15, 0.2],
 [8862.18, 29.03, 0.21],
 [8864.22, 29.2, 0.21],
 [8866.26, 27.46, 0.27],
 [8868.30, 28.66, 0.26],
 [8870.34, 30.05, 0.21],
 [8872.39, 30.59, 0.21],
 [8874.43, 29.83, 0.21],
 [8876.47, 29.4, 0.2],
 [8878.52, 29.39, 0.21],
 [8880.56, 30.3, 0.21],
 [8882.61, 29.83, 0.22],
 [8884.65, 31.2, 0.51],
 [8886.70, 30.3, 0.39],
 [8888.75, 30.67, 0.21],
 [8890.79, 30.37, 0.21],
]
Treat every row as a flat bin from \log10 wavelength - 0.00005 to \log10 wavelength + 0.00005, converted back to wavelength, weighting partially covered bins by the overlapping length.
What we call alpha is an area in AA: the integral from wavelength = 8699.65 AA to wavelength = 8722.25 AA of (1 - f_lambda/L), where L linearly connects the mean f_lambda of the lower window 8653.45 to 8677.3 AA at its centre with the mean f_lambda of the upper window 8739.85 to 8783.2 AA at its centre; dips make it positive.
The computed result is -1.3 AA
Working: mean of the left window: 27.4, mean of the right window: 30.1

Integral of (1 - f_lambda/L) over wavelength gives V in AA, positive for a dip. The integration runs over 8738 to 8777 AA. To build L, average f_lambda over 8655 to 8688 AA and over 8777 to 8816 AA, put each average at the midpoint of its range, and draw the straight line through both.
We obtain -1.5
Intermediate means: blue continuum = 28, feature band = 30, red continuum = 29.3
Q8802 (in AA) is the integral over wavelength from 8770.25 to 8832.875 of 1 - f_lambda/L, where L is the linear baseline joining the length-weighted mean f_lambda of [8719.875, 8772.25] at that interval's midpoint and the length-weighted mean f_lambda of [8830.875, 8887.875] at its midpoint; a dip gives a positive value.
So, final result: 1.3 AA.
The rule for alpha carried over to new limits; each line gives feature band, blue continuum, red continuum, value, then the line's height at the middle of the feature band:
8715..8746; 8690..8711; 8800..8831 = -0.4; 29.8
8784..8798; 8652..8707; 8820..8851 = -0.2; 29.3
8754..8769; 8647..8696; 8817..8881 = -0.5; 29.1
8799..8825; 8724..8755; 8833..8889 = 1.2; 29.9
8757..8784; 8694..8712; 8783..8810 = -0.8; 29.3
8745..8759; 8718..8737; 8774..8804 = 0.1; 30.1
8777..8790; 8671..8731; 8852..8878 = -0.3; 29.6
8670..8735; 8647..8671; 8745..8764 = -2.5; 28.8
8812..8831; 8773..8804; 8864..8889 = 0.3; 29.9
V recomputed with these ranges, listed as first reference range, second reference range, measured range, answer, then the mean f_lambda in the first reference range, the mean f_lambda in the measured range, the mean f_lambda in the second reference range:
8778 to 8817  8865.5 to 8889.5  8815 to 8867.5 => 0.1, 29.3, 29.5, 29.8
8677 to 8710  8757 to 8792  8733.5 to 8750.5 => 0.1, 29.8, 29.9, 30.1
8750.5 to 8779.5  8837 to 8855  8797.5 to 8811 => 1.0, 30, 27.9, 29.9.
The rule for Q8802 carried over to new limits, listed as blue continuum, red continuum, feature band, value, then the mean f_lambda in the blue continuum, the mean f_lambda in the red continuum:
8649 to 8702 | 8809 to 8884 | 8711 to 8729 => -0.82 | 28.7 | 29.6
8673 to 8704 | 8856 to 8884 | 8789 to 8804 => -0.08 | 29.5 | 29.4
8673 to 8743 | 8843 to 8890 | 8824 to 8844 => 0.05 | 29.9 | 29.7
